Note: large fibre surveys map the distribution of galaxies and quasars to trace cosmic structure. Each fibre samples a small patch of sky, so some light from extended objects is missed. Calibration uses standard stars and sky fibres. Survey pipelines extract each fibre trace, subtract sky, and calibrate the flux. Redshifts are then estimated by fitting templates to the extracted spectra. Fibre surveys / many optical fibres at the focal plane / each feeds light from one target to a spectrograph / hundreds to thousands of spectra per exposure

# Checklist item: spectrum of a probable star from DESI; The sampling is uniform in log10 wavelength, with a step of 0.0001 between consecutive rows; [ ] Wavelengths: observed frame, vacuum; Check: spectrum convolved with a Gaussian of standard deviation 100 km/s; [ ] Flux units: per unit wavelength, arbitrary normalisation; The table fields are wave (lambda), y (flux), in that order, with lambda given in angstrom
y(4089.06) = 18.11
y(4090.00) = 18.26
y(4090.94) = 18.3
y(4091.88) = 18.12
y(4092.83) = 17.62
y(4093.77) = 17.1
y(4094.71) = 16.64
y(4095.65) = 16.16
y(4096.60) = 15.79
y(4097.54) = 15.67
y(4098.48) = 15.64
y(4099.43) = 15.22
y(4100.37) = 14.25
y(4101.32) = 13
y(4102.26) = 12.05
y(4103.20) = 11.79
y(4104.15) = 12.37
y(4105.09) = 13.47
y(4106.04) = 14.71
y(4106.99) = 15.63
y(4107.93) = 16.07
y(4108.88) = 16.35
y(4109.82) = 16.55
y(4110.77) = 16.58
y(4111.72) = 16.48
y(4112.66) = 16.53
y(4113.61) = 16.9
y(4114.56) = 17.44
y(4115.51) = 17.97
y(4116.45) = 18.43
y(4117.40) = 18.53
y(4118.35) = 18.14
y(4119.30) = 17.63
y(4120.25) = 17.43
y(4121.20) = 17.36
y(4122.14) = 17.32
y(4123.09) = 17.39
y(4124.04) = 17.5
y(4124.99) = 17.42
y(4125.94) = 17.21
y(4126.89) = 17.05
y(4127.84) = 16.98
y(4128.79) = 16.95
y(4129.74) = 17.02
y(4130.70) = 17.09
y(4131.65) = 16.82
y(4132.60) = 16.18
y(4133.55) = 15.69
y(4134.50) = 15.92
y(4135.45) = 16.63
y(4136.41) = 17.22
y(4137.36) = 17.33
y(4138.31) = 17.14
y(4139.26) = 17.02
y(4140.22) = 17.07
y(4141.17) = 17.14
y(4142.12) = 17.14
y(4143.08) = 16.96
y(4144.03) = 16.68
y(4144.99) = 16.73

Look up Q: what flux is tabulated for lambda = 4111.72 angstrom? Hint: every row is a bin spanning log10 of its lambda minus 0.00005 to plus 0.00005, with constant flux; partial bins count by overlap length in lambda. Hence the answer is 16.48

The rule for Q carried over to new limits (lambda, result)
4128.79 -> 16.95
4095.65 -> 16.16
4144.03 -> 16.68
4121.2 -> 17.36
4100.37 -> 14.25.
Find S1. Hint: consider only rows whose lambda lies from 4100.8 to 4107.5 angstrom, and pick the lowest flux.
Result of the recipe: 11.79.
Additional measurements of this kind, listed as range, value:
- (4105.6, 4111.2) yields 14.71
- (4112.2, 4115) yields 16.53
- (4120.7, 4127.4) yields 17.05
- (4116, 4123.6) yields 17.32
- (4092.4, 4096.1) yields 16.16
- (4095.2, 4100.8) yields 14.25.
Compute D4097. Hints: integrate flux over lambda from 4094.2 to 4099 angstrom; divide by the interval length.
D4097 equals 16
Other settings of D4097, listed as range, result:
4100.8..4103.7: 12.3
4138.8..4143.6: 17.1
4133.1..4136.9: 16.4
